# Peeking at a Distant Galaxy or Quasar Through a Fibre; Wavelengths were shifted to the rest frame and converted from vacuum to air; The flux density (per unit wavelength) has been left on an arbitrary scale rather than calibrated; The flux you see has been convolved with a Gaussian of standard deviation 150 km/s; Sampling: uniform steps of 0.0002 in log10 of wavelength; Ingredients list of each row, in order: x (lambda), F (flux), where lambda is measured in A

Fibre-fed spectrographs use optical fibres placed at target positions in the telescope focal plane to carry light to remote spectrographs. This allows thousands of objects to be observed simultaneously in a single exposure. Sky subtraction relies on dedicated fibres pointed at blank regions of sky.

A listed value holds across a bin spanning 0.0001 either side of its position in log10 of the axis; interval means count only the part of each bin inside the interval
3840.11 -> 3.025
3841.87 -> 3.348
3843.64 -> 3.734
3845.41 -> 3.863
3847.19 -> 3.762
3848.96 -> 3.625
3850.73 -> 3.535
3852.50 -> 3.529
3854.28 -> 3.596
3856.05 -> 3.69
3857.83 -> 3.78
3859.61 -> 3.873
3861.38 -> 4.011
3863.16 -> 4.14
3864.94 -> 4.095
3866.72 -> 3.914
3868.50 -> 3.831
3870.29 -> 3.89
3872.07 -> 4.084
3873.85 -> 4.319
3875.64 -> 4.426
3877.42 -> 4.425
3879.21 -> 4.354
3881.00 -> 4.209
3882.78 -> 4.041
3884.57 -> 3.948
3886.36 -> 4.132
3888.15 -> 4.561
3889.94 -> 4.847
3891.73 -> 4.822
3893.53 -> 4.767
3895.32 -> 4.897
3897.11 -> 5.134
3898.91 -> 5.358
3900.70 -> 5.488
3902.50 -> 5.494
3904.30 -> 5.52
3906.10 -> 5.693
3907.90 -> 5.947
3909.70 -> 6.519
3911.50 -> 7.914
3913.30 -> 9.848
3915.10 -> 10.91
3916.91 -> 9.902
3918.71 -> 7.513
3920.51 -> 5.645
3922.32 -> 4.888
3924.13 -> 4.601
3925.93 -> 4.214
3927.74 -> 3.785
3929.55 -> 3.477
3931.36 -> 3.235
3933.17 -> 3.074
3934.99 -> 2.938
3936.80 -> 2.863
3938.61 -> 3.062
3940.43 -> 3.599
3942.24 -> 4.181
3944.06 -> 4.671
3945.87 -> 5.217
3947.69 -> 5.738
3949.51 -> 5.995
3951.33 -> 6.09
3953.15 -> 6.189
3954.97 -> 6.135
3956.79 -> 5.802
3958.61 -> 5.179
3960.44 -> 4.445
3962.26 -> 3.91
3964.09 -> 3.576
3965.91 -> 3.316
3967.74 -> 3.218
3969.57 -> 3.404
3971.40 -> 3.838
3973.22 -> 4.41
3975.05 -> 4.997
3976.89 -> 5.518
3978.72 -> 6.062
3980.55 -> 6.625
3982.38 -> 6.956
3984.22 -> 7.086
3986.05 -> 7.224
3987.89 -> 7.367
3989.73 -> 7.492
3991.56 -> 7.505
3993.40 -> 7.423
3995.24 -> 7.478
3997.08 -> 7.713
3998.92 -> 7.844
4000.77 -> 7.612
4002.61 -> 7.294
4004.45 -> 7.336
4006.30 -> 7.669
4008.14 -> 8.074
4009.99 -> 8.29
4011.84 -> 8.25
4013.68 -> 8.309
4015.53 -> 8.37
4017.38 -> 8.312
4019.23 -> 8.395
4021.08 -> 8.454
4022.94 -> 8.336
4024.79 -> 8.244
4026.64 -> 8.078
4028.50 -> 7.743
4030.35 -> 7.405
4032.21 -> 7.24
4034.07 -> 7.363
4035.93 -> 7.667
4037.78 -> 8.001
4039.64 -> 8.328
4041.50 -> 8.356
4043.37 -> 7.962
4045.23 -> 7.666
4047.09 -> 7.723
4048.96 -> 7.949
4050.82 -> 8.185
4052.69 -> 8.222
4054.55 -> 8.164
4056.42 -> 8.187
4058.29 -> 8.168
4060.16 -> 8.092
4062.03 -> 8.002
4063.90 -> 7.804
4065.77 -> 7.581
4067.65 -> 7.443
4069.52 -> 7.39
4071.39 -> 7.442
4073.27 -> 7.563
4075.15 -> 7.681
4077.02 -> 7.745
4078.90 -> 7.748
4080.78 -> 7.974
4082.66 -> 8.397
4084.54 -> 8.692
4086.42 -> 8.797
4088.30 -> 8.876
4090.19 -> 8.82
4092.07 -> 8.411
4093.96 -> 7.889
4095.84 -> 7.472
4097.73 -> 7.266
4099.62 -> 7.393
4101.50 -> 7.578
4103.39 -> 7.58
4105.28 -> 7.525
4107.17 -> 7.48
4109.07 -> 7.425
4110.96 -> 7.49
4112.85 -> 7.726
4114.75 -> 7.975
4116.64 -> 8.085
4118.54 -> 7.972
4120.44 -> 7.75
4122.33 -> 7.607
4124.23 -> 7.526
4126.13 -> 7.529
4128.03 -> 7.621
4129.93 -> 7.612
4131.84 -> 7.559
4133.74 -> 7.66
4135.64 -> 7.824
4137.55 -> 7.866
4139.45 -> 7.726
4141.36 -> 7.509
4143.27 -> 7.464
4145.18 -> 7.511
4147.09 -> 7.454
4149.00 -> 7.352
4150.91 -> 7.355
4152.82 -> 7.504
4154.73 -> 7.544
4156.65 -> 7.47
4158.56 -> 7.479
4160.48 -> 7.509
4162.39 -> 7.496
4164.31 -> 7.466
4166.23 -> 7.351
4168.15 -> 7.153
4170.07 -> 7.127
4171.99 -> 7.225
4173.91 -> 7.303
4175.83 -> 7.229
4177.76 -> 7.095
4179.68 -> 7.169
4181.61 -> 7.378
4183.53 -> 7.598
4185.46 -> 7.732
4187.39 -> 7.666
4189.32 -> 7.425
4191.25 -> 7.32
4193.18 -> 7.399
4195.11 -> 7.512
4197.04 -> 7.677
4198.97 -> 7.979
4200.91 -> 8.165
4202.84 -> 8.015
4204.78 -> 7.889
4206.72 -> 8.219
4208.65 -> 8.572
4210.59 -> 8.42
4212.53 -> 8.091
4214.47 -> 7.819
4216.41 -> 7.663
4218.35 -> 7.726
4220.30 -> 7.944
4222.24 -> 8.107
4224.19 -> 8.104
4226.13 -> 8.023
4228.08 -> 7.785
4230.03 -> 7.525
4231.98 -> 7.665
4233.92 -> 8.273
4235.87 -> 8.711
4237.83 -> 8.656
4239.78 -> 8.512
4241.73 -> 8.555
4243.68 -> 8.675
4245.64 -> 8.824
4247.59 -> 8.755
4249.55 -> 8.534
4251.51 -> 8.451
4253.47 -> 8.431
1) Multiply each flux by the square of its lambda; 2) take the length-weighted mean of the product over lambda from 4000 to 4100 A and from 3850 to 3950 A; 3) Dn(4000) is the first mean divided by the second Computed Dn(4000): 1.78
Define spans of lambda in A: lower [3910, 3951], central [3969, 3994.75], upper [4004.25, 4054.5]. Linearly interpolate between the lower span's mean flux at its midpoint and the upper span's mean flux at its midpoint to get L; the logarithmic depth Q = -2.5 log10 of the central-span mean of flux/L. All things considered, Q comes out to 0.10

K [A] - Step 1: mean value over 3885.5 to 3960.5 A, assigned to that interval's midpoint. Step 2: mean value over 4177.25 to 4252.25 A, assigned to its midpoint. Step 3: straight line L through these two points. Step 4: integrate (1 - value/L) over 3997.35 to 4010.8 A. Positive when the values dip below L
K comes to -3.62 A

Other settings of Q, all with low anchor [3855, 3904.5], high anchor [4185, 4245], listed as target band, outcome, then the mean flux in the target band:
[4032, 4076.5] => -0.24 mag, 7.85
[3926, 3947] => 0.34 mag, 3.69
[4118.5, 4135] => -0.09 mag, 7.64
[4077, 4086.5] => -0.24 mag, 8.22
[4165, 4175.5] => 0.04 mag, 7.24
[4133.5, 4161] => -0.04 mag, 7.55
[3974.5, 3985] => -0.14 mag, 6.23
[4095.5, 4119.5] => -0.11 mag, 7.61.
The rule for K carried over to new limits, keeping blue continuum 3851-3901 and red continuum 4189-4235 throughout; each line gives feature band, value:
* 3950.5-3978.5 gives 2.78 A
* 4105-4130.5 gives -2.93 A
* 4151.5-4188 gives 0.24 A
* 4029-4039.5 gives -2.85 A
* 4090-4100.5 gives -1.86 A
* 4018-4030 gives -4.72 A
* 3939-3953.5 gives -0.17 A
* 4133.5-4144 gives -0.85 A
